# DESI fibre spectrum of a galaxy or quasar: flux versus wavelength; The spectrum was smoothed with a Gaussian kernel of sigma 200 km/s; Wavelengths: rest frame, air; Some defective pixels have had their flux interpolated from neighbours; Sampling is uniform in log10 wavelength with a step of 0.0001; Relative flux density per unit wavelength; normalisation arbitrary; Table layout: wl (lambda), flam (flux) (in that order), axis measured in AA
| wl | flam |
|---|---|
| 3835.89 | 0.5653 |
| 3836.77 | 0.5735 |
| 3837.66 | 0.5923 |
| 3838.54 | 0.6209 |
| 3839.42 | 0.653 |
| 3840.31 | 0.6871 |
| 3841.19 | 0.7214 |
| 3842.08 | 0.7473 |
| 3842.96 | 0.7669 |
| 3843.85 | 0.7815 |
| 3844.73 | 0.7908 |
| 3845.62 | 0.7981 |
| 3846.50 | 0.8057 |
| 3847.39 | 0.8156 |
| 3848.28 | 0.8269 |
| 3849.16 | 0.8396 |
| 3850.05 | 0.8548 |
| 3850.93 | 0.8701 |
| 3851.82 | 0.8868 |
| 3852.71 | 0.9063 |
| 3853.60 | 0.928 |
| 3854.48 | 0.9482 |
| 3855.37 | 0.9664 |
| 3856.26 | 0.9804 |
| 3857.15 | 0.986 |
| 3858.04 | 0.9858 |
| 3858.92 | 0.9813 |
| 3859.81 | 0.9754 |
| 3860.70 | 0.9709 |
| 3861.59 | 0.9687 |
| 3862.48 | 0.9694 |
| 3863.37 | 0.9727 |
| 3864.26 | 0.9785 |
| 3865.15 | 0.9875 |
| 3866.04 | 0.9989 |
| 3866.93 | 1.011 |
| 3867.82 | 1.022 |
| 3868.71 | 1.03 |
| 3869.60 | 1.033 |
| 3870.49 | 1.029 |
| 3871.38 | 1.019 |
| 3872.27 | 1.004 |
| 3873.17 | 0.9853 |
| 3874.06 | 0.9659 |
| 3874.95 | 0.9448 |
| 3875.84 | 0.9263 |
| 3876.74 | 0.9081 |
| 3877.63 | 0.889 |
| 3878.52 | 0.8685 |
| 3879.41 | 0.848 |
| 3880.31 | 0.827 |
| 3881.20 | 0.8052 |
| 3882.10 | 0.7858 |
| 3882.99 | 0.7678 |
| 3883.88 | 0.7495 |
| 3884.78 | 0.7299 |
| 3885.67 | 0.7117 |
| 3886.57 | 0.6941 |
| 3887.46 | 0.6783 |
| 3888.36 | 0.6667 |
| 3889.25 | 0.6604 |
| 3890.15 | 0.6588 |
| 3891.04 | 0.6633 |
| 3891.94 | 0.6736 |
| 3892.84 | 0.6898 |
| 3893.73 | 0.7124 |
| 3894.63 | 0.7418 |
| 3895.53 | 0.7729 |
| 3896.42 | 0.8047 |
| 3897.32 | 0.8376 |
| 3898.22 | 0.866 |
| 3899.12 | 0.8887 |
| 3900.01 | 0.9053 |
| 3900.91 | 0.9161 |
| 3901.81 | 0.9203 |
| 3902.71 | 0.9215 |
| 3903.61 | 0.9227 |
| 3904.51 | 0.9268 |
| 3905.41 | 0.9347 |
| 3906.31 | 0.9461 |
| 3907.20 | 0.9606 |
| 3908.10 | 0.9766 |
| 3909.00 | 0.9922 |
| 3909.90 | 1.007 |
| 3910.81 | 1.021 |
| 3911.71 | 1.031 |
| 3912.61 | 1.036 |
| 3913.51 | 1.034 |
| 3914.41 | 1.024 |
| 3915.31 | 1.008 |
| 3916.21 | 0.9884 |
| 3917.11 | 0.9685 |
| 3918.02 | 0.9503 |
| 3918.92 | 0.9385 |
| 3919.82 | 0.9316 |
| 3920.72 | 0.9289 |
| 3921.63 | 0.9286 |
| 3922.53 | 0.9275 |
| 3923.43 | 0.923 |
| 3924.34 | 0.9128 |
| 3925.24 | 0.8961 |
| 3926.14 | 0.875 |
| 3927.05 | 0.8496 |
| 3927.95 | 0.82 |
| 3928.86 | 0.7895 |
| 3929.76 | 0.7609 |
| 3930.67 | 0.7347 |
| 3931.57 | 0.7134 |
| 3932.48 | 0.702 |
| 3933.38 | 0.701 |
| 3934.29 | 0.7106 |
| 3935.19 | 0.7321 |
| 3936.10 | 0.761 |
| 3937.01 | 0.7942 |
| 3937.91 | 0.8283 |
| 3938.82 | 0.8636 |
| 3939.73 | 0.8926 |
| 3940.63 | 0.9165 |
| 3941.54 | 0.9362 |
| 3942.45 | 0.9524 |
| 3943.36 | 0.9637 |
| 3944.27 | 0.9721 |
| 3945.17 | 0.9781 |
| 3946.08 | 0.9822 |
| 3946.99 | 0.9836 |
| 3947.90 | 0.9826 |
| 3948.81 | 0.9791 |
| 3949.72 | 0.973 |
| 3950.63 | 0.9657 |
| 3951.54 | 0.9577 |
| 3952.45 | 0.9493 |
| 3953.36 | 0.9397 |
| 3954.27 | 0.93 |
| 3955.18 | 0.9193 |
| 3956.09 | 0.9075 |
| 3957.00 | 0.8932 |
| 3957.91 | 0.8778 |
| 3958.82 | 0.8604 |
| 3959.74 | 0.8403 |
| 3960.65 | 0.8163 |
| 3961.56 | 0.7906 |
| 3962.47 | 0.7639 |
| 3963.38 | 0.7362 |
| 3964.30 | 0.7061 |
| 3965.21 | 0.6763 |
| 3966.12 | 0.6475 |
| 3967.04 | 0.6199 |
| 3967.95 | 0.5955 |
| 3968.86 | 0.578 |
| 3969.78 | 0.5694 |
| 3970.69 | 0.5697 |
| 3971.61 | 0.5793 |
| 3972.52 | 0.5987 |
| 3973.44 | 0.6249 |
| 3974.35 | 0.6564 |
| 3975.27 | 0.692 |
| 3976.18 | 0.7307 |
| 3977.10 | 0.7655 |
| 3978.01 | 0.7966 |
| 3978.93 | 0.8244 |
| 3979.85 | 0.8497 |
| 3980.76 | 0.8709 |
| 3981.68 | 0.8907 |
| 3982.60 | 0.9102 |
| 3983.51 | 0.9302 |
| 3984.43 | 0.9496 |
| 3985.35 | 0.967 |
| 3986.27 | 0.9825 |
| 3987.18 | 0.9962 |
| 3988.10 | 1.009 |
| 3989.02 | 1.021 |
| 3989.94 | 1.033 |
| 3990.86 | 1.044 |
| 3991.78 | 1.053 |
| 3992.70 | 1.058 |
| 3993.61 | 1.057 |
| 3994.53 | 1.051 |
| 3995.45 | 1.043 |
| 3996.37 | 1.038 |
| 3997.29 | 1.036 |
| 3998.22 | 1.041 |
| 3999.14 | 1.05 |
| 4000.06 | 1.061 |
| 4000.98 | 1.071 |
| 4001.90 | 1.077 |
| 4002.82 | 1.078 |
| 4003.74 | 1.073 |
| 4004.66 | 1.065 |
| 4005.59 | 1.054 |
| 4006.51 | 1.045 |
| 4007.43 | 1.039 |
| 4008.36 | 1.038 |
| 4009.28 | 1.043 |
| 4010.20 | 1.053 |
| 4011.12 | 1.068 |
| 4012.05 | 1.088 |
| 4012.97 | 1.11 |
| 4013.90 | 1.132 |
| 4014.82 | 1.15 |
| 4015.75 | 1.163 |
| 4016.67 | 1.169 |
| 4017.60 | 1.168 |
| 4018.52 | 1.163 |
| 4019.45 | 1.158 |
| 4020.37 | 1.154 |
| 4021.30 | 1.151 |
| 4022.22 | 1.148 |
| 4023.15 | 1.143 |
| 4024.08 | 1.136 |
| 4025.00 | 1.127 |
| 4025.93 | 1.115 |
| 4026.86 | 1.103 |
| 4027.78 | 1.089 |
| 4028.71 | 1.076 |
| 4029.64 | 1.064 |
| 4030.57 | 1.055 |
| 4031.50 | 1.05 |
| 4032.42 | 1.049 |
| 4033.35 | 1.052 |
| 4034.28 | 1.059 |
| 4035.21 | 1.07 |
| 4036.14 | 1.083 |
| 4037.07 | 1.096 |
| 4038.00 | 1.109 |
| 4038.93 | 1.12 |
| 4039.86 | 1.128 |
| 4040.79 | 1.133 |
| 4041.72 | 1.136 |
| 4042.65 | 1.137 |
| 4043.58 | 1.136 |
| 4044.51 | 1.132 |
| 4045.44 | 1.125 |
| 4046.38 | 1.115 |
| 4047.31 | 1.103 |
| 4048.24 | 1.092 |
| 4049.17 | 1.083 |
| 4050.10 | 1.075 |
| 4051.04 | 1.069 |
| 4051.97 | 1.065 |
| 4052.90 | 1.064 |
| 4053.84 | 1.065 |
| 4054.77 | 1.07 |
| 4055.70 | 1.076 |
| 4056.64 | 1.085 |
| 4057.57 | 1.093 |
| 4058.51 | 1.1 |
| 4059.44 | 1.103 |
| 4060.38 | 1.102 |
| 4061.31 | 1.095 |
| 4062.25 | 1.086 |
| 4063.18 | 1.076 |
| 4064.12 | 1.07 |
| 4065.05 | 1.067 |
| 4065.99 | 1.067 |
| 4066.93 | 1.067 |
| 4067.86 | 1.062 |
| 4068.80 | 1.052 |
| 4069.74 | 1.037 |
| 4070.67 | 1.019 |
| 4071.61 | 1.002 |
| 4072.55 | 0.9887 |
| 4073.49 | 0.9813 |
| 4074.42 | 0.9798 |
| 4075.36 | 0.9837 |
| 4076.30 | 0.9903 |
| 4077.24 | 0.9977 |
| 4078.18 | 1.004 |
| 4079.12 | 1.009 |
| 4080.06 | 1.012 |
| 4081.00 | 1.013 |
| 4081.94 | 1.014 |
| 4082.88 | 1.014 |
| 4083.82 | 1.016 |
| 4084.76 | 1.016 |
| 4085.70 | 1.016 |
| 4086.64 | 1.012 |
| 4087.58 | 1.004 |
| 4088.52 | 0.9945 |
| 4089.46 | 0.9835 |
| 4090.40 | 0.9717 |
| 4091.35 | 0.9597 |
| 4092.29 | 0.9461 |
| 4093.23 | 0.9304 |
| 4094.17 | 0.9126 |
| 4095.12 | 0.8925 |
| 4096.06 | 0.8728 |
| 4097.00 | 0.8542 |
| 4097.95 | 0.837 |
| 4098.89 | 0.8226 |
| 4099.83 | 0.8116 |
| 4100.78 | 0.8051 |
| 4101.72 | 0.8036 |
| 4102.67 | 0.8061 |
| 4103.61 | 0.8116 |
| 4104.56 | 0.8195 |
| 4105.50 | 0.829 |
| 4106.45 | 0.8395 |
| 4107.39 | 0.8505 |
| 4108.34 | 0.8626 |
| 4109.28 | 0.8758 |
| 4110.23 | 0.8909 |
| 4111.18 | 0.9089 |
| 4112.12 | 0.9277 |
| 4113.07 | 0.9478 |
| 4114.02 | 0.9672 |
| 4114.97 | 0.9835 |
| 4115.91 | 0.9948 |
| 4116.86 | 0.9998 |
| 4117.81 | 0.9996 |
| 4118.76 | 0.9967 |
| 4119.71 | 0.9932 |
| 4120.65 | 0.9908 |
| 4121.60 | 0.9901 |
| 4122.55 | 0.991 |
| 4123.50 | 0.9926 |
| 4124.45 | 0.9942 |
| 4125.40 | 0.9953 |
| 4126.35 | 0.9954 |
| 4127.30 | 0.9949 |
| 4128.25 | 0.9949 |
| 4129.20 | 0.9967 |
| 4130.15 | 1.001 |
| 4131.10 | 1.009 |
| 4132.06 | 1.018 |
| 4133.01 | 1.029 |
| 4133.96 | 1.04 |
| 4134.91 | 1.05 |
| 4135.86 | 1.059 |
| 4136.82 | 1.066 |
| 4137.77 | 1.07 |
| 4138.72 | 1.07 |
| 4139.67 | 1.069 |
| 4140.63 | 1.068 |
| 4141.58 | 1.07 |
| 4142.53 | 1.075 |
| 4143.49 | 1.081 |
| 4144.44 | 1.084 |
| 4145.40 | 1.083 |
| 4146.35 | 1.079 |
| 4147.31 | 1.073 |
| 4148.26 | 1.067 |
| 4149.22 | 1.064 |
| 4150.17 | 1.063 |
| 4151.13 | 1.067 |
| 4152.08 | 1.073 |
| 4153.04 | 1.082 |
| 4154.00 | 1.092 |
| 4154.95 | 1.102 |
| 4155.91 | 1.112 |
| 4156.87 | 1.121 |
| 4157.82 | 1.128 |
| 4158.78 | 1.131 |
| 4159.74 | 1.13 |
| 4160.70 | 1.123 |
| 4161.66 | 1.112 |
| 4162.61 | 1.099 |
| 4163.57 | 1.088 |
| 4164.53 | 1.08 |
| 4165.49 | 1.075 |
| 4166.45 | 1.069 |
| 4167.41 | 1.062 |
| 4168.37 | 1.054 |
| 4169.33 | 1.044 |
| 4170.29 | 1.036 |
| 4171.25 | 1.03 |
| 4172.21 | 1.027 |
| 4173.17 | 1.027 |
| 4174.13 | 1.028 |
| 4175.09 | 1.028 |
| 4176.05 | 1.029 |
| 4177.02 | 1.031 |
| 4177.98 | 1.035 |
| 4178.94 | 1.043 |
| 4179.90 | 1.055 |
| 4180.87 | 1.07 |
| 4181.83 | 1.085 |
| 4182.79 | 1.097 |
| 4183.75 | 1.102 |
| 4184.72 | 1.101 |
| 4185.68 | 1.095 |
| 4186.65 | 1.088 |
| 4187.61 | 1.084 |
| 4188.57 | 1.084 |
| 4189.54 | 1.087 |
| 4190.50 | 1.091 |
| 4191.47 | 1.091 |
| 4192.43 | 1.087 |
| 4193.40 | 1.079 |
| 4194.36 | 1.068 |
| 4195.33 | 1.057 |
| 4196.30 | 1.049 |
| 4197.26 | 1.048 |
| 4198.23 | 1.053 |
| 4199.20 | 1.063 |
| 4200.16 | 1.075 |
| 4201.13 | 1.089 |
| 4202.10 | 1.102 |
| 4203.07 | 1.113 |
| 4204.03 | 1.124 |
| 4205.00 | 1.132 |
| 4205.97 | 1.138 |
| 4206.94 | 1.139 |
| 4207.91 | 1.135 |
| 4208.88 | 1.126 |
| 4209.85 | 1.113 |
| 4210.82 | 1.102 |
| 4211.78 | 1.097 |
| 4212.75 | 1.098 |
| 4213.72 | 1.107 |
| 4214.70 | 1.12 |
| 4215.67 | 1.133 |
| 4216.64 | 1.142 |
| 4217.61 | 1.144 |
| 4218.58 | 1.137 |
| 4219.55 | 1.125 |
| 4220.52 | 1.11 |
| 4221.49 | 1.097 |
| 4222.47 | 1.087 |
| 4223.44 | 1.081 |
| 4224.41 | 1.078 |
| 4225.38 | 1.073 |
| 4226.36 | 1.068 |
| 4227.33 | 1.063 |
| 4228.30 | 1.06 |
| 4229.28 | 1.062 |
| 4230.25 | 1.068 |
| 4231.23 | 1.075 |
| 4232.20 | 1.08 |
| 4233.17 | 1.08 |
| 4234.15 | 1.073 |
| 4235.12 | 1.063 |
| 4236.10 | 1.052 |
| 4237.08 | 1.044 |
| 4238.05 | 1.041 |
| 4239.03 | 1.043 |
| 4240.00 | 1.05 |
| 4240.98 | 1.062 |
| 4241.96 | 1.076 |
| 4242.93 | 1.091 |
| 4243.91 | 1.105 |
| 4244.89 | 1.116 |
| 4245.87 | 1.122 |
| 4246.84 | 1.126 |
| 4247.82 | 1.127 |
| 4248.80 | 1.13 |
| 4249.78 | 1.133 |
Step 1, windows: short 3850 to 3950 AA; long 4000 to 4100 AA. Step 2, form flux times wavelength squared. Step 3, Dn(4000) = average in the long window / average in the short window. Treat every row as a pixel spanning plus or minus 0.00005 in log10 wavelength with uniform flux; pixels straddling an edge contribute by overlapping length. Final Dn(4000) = 1.28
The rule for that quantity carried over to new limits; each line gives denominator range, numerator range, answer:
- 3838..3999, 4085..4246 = 1.35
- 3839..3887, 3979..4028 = 1.28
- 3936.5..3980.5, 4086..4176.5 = 1.34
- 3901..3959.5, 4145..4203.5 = 1.33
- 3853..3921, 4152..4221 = 1.40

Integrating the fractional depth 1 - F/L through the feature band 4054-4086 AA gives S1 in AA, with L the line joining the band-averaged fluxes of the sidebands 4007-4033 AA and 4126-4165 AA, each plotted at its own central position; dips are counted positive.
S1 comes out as 1.5 AA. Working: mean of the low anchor 1.11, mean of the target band 1.04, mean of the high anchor 1.07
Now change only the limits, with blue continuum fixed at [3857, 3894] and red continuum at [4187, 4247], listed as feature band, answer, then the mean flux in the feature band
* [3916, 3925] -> -0.35 AA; 0.937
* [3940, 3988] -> 4.89 AA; 0.835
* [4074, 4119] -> 3.59 AA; 0.933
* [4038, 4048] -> -1.48 AA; 1.12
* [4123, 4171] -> -0.77 AA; 1.06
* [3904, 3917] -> -1.37 AA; 0.991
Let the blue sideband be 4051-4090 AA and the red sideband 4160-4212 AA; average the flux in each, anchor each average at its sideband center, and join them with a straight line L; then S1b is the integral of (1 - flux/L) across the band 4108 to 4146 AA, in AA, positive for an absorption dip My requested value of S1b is 1.9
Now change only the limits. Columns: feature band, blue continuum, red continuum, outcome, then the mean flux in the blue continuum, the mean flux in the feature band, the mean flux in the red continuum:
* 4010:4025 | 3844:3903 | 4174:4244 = -2.7 AA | 0.871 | 1.14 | 1.08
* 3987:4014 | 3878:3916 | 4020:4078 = -1.3 AA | 0.849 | 1.05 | 1.08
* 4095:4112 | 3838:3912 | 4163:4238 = 2.9 AA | 0.869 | 0.845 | 1.08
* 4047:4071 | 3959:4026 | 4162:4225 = -2.0 AA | 0.946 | 1.08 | 1.08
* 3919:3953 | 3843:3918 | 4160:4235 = 1.7 AA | 0.892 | 0.878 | 1.08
